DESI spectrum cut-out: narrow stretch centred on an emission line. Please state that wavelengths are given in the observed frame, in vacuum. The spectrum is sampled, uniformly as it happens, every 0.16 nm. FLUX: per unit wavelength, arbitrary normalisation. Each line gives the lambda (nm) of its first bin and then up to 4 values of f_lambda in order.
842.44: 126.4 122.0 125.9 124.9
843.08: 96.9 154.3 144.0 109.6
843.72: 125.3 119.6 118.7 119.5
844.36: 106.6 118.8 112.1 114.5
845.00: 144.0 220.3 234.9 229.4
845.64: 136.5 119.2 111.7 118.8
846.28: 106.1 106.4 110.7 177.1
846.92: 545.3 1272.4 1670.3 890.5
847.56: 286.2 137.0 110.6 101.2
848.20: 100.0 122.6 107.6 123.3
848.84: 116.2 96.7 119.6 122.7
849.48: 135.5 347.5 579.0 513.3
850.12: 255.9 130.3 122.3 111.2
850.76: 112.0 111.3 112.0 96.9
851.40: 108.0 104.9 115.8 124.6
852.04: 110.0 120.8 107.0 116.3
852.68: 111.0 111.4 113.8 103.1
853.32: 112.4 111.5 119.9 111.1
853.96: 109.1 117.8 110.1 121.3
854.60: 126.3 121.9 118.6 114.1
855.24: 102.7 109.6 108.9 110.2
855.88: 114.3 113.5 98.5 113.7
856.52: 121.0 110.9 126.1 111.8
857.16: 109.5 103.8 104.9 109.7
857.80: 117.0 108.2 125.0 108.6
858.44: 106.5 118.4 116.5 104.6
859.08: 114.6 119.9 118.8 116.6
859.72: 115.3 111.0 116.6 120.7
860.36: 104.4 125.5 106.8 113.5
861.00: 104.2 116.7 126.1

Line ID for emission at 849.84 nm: [N II] 6583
